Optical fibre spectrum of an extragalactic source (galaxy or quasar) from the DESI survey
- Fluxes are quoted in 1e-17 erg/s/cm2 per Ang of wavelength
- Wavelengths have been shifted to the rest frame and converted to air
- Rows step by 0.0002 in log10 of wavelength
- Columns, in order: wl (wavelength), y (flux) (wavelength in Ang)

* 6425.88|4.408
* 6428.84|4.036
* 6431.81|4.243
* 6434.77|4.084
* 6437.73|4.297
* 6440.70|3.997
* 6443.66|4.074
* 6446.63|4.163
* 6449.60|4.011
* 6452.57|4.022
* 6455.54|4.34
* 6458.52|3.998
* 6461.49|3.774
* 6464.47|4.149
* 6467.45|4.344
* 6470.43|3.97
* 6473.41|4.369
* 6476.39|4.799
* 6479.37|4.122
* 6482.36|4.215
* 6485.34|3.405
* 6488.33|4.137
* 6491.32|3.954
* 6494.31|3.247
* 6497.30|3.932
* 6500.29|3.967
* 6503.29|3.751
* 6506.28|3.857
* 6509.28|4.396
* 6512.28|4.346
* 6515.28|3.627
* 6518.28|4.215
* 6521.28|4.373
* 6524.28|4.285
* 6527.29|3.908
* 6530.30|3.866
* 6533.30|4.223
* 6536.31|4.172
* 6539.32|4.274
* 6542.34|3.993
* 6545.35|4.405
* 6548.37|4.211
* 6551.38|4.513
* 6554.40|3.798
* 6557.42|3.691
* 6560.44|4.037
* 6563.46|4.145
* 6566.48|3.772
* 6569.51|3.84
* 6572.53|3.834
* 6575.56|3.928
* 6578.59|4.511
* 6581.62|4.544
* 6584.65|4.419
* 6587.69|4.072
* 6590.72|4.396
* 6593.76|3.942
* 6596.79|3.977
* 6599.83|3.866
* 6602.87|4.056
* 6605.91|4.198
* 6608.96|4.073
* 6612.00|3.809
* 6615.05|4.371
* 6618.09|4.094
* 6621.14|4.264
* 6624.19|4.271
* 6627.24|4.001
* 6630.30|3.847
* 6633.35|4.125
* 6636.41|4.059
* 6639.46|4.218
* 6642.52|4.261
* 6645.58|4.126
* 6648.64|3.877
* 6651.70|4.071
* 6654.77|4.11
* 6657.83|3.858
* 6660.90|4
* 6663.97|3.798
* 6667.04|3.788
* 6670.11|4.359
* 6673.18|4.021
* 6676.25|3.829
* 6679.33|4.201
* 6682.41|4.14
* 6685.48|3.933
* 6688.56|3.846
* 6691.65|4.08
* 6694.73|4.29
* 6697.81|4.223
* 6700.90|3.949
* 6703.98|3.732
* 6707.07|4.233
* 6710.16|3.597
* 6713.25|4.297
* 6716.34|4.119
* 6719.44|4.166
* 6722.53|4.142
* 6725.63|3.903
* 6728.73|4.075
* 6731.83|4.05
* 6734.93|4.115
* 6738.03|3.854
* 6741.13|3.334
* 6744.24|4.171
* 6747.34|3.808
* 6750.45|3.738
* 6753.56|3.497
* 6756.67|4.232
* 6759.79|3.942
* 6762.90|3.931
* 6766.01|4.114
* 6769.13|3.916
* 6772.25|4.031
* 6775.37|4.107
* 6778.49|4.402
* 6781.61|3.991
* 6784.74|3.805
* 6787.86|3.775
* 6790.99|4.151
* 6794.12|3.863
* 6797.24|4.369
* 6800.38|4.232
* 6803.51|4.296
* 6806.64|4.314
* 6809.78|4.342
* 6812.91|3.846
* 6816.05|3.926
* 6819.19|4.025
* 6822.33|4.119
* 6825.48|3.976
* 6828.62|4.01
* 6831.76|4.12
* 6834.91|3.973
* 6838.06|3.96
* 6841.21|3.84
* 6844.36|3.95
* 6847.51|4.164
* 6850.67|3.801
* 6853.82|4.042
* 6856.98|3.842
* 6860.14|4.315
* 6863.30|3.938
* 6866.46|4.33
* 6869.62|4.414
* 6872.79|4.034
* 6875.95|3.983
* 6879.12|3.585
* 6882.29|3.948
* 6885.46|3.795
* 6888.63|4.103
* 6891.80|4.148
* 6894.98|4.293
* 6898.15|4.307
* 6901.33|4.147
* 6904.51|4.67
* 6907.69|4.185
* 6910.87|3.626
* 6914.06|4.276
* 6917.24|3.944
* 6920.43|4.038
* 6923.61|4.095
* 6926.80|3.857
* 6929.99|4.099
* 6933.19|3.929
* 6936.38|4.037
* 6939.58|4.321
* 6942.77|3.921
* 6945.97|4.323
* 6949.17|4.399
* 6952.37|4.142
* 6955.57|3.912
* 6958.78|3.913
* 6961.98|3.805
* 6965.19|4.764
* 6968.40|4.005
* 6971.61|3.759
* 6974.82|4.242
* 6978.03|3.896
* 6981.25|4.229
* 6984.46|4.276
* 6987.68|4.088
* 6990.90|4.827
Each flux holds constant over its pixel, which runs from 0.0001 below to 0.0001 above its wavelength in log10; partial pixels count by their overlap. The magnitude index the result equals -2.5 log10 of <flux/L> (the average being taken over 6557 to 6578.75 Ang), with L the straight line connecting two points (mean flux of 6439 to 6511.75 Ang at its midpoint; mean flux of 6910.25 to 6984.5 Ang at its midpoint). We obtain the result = 0.027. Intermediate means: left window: 4.05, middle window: 3.95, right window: 4.08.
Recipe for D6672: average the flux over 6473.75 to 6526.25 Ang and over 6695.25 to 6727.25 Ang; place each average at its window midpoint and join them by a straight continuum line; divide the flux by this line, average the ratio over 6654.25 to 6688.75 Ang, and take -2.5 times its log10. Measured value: 0.01 mag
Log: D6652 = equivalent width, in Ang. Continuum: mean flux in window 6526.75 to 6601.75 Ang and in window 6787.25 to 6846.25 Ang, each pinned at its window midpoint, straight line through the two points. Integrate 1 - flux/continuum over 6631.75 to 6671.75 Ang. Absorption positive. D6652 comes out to 0.3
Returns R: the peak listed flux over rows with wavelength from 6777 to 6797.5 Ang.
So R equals 4.402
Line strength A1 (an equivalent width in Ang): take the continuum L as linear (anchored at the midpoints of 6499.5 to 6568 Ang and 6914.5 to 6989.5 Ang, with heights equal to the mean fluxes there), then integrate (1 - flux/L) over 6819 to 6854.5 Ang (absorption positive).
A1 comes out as 0.8 Ang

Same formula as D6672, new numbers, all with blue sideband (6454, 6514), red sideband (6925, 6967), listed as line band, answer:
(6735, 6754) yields 0.08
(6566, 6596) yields -0.02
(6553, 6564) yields 0.04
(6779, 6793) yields 0.03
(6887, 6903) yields -0.03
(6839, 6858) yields 0.04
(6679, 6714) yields 0.01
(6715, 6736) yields 0.00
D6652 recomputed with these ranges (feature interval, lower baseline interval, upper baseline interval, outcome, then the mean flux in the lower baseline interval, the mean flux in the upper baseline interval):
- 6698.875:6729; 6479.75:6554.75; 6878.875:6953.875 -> 0.38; 4.05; 4.1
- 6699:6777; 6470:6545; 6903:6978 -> 2.21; 4.06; 4.09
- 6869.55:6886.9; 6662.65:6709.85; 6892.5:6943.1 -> 0.75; 4.02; 4.11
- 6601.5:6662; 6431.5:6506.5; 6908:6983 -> -0.45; 4.05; 4.07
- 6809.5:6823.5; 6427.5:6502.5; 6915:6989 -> 0.20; 4.06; 4.09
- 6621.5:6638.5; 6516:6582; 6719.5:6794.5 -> -0.13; 4.1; 3.96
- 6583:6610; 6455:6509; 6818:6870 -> -0.58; 4.02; 4.04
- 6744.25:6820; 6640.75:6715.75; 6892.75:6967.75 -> 0.73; 4.03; 4.13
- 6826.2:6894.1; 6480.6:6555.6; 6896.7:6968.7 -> 1.48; 4.04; 4.12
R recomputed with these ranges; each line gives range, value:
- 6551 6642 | 4.544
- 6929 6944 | 4.321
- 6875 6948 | 4.67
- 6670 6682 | 4.359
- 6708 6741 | 4.297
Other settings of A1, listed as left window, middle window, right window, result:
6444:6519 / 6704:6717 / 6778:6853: 0.1 Ang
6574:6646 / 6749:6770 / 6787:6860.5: 0.9 Ang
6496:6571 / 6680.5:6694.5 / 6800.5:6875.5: 0.1 Ang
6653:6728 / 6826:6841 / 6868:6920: 0.3 Ang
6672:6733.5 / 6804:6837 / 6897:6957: 0.1 Ang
